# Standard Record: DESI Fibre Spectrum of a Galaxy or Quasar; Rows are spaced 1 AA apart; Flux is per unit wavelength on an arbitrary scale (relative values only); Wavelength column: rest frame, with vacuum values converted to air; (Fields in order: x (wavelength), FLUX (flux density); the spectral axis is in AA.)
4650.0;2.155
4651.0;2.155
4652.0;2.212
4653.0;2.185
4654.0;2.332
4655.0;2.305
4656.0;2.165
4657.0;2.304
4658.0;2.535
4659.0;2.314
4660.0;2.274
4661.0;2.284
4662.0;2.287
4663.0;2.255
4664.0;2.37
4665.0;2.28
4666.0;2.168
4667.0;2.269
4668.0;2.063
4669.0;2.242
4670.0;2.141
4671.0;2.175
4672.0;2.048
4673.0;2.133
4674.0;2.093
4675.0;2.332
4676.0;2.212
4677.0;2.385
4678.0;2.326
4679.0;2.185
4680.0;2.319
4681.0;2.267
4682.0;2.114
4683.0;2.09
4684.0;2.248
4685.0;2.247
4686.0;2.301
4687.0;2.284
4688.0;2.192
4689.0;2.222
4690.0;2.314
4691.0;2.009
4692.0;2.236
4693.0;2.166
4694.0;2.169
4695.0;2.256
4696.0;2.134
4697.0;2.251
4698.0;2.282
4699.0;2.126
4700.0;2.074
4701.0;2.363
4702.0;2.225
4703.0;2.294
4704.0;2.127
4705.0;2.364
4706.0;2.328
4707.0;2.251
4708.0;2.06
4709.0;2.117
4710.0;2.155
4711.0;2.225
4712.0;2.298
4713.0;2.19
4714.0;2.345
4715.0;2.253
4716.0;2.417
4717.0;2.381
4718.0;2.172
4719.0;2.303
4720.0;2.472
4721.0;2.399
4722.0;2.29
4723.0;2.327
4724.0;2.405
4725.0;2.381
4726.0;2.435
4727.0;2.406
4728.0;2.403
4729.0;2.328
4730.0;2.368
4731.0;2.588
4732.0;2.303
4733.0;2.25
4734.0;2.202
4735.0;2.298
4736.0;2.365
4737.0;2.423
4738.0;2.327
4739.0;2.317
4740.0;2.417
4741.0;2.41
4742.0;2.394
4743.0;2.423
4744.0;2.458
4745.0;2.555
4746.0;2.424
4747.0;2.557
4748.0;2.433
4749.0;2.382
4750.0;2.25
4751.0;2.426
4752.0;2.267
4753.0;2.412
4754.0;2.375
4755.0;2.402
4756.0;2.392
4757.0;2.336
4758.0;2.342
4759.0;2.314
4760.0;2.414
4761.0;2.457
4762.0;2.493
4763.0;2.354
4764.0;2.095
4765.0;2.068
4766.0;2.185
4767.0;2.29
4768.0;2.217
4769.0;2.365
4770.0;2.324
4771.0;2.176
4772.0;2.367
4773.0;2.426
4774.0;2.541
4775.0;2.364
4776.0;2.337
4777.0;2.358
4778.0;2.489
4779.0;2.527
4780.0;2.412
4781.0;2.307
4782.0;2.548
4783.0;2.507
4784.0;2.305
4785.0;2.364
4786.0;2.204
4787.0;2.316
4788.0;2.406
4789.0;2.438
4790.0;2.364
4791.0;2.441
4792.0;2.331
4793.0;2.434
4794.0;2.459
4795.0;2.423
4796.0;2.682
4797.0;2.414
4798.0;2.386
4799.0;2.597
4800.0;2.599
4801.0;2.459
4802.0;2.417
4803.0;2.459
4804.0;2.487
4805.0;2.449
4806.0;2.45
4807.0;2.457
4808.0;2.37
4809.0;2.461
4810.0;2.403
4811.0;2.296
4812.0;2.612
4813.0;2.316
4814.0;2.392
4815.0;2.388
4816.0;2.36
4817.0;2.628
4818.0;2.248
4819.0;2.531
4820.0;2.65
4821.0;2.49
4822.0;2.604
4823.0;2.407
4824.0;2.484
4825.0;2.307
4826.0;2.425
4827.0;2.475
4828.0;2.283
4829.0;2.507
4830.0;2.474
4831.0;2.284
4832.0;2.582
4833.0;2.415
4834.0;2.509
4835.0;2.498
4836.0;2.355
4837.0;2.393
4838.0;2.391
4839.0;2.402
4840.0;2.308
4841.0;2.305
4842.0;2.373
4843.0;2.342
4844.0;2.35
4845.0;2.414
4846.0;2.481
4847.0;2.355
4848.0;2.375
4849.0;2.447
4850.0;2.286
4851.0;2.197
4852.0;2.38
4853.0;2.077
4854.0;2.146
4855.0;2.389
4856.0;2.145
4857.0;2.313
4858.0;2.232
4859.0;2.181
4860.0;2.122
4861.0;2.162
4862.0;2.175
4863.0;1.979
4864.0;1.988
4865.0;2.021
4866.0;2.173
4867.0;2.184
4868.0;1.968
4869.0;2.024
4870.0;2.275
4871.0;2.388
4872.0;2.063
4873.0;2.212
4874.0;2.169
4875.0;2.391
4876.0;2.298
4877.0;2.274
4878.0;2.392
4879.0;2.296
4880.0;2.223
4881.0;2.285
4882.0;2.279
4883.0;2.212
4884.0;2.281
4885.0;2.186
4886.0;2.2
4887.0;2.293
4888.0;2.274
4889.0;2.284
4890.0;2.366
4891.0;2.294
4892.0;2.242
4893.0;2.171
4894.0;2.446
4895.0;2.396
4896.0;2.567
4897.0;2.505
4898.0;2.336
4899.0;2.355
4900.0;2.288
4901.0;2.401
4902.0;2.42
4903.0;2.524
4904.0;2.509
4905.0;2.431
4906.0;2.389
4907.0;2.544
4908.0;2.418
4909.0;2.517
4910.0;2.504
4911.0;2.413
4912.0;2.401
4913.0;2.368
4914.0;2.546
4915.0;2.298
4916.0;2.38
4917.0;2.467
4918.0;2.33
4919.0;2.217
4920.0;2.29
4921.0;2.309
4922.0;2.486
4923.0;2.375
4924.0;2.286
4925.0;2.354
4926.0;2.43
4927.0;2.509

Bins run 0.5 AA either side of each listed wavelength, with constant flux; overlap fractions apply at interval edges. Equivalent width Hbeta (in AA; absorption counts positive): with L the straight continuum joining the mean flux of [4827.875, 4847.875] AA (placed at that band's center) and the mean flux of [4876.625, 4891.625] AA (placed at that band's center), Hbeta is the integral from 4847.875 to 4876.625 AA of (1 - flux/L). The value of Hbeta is 1.7 AA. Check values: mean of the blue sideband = 2.4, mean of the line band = 2.2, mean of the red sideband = 2.28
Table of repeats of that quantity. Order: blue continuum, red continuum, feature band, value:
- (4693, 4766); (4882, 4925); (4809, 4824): -0.69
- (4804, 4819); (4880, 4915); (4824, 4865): 1.42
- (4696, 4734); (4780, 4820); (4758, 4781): 0.37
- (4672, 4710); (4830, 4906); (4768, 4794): -1.46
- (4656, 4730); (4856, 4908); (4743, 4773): -1.19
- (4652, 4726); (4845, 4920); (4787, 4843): -3.78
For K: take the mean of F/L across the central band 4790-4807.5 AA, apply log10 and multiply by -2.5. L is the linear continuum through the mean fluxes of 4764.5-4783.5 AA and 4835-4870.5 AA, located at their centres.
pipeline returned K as -0.063 mag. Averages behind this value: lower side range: 2.36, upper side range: 2.25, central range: 2.46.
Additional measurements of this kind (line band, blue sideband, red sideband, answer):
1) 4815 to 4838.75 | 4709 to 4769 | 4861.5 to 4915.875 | -0.06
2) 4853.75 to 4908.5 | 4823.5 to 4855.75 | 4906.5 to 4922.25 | 0.05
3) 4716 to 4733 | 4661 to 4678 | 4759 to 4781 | -0.04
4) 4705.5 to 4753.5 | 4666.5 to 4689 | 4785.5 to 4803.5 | -0.02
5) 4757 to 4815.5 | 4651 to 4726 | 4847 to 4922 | -0.06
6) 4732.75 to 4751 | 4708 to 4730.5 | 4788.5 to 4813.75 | -0.02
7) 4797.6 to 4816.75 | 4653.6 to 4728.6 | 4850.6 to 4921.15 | -0.08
